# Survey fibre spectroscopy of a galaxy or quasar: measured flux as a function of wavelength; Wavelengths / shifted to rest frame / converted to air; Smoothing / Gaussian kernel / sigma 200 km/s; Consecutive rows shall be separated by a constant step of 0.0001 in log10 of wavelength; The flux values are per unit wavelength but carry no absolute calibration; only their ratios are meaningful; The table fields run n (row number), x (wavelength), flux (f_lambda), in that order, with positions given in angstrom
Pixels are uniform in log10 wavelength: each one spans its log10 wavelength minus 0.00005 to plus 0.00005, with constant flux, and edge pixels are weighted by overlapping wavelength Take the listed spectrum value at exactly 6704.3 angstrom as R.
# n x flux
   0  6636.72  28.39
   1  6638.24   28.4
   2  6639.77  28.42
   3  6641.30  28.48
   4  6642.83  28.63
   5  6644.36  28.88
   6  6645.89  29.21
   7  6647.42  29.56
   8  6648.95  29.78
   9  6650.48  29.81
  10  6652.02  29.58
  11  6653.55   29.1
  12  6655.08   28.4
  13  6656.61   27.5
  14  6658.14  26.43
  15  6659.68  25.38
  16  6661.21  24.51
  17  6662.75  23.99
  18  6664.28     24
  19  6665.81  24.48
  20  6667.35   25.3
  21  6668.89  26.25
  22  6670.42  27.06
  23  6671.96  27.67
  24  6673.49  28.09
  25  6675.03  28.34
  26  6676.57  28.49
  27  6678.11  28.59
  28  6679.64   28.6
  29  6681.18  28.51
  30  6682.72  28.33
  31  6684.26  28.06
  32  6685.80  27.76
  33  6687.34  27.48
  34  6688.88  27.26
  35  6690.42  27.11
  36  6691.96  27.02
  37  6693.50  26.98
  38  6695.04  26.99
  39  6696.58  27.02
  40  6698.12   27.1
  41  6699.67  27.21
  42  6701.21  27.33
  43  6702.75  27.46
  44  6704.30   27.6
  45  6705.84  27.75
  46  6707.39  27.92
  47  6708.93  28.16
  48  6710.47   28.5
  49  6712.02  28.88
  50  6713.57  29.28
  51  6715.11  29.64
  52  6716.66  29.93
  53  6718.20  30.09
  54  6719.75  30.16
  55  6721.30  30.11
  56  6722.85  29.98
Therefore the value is 27.6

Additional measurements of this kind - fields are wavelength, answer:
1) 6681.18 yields 28.51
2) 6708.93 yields 28.16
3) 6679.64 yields 28.6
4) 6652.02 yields 29.58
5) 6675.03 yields 28.34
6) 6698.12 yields 27.1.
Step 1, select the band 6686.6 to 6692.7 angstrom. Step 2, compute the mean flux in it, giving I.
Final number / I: 27.2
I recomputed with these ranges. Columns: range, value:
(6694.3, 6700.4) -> 27.1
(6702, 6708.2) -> 27.7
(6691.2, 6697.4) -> 27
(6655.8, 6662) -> 26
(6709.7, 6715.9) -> 29.1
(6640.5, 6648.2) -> 28.9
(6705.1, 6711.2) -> 28.1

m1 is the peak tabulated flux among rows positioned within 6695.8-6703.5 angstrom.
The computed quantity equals 27.46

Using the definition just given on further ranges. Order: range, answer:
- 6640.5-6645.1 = 28.88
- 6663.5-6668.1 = 25.3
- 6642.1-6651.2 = 29.81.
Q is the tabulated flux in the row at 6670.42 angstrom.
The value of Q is 27.06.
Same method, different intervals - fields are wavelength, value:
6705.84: 27.75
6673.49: 28.09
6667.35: 25.3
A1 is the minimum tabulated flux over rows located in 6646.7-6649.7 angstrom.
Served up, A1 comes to 29.56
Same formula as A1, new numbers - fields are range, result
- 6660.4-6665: 23.99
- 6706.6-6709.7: 27.92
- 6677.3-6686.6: 27.76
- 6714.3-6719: 29.64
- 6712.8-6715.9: 29.28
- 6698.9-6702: 27.21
